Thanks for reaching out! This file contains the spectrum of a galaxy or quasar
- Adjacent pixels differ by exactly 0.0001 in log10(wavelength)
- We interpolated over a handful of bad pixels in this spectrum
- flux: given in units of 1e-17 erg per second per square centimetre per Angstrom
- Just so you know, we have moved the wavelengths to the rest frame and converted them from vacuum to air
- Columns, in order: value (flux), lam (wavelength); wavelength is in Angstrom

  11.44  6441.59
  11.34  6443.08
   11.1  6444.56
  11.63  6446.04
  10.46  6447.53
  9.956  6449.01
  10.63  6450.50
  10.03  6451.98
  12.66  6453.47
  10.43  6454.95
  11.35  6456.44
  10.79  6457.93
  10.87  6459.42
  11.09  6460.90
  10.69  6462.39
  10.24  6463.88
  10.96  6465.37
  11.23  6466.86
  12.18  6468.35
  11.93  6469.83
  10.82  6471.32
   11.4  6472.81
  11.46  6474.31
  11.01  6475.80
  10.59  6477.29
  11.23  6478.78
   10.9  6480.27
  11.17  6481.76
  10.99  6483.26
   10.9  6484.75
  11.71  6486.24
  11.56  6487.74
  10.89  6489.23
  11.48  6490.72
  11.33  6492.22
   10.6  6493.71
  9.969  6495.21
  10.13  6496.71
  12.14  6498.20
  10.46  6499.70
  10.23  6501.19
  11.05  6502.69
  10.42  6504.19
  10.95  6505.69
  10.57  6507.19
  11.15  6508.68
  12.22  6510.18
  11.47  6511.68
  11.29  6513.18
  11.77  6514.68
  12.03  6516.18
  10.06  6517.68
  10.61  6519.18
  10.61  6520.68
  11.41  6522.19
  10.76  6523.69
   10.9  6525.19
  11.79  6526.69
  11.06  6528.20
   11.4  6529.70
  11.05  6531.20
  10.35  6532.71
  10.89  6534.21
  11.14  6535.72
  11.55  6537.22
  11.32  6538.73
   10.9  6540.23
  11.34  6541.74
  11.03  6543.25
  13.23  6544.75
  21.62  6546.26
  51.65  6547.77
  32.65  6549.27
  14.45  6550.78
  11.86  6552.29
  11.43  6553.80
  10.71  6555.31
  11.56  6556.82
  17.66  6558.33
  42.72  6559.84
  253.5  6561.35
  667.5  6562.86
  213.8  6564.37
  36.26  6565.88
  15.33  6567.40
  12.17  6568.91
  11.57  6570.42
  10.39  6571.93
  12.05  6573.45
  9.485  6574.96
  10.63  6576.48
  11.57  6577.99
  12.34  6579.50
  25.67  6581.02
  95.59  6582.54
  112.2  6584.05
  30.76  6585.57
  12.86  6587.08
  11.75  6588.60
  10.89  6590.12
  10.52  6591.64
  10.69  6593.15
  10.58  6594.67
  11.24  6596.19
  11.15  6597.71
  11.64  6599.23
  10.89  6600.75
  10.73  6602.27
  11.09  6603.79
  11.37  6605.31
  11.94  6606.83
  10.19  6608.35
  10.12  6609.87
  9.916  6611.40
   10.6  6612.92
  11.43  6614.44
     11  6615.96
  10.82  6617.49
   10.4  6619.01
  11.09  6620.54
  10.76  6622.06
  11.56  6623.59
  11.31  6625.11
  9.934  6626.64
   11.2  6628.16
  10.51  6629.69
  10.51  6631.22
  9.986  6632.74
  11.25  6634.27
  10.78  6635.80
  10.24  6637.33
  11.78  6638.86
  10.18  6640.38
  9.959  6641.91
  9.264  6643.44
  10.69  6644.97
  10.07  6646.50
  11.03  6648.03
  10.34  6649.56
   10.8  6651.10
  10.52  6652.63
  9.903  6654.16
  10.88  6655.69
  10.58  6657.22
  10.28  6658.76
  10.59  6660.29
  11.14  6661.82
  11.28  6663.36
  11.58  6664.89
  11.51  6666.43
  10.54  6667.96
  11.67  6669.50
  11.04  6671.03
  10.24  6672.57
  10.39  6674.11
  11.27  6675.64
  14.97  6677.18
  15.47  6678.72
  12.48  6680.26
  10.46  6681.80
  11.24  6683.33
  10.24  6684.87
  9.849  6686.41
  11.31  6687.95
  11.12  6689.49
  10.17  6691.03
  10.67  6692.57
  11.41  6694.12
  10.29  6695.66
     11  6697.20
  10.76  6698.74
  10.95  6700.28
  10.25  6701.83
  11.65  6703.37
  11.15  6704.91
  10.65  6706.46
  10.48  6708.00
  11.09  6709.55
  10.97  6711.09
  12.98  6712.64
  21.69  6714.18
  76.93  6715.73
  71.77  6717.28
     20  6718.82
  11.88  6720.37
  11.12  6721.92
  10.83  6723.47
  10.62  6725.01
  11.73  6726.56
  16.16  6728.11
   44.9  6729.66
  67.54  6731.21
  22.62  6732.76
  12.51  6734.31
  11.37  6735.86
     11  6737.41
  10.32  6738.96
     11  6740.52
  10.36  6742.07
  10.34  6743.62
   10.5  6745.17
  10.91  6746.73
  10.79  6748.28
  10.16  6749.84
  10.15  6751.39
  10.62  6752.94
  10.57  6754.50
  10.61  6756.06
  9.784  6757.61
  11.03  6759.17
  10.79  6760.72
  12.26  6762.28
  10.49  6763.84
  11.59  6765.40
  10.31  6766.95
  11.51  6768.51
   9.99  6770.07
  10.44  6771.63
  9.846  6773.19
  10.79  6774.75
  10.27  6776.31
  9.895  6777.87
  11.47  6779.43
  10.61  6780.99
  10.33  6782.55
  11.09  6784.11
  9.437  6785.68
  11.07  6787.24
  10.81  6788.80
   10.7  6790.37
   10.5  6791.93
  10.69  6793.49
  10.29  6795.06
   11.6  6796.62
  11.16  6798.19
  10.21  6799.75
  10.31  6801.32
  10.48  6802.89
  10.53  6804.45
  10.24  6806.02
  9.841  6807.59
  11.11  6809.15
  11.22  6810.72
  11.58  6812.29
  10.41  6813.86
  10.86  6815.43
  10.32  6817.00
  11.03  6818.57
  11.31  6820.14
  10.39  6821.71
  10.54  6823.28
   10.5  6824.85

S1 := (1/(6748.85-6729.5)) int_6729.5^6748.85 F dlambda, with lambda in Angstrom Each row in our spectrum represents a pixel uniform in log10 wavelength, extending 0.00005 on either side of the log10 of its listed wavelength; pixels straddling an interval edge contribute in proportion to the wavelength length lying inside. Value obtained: 18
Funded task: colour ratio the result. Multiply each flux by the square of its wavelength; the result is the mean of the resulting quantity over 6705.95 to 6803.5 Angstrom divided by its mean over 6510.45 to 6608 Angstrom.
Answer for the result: 0.46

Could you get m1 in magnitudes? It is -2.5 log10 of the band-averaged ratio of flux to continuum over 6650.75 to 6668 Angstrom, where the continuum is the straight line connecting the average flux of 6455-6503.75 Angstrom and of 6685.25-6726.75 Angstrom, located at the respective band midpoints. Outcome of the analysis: 0.38 mag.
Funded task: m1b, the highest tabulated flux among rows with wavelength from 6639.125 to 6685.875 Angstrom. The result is 15.47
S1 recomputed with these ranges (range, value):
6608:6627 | 10.7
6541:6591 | 55.6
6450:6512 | 11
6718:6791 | 13.3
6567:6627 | 16.7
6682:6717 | 15.2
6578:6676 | 14.3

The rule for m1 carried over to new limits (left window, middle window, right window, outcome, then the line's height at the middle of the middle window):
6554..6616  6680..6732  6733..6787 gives 0.09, 21.3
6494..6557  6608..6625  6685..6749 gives 0.36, 14.9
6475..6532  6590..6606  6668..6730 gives 0.20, 13.2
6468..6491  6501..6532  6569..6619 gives 0.20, 13.3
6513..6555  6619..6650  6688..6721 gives 0.46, 16.3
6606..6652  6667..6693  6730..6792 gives 0.00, 11.4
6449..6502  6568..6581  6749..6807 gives -0.12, 10.9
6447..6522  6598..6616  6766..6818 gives -0.01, 10.9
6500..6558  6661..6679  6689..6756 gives 0.33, 15.8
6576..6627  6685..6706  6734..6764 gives 0.22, 13.2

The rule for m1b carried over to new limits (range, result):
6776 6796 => 11.47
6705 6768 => 76.93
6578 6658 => 112.2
